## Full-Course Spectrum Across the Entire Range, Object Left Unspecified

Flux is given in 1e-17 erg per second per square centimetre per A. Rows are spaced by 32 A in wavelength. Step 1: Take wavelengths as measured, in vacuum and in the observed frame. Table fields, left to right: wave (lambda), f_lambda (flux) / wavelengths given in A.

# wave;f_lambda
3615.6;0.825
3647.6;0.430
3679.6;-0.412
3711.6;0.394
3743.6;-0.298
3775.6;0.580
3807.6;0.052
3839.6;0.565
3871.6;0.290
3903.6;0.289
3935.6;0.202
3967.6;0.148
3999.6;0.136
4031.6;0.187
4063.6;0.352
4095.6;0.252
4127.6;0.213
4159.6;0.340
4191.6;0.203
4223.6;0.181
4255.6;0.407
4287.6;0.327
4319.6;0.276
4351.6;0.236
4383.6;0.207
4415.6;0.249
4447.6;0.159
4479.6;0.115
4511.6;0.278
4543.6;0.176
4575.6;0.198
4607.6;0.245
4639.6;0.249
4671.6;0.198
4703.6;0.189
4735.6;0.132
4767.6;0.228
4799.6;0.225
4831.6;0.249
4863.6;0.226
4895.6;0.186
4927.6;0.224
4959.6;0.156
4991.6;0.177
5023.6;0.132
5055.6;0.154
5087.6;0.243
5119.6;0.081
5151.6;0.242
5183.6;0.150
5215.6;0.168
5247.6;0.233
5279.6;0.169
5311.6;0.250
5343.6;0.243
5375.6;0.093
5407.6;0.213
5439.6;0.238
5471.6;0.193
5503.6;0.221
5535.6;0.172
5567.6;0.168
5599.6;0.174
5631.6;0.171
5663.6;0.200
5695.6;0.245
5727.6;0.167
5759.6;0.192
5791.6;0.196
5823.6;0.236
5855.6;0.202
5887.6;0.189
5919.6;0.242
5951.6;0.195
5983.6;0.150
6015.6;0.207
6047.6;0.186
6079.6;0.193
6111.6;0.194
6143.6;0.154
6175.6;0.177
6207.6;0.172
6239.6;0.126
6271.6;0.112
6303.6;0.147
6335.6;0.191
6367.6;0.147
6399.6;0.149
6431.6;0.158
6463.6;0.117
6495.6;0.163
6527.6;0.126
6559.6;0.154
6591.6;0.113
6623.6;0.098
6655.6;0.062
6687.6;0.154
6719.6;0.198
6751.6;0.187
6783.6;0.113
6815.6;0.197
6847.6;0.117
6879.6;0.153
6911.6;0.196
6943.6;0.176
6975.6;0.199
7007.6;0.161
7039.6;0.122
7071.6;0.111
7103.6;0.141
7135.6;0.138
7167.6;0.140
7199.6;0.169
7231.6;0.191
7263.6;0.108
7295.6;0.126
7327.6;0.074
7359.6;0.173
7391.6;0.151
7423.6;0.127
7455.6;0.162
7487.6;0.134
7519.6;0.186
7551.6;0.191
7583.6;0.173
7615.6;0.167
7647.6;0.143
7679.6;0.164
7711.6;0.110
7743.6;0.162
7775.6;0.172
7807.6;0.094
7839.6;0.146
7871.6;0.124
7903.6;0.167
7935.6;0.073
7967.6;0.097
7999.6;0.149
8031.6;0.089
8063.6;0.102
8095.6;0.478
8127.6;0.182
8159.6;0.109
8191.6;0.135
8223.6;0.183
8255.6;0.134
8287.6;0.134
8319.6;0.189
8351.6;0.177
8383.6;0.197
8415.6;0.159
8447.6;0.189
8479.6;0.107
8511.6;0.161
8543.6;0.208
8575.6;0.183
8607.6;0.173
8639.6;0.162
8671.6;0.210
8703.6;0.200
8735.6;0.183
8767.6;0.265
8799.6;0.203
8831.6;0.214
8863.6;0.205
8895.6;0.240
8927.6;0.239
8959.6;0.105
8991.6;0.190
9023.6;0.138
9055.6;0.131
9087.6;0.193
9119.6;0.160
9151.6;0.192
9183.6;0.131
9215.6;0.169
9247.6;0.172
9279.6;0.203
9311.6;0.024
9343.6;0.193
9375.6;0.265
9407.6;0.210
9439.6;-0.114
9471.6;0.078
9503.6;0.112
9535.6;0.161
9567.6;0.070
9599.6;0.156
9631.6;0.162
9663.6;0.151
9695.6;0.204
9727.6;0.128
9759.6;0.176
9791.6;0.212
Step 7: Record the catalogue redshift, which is 1.17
